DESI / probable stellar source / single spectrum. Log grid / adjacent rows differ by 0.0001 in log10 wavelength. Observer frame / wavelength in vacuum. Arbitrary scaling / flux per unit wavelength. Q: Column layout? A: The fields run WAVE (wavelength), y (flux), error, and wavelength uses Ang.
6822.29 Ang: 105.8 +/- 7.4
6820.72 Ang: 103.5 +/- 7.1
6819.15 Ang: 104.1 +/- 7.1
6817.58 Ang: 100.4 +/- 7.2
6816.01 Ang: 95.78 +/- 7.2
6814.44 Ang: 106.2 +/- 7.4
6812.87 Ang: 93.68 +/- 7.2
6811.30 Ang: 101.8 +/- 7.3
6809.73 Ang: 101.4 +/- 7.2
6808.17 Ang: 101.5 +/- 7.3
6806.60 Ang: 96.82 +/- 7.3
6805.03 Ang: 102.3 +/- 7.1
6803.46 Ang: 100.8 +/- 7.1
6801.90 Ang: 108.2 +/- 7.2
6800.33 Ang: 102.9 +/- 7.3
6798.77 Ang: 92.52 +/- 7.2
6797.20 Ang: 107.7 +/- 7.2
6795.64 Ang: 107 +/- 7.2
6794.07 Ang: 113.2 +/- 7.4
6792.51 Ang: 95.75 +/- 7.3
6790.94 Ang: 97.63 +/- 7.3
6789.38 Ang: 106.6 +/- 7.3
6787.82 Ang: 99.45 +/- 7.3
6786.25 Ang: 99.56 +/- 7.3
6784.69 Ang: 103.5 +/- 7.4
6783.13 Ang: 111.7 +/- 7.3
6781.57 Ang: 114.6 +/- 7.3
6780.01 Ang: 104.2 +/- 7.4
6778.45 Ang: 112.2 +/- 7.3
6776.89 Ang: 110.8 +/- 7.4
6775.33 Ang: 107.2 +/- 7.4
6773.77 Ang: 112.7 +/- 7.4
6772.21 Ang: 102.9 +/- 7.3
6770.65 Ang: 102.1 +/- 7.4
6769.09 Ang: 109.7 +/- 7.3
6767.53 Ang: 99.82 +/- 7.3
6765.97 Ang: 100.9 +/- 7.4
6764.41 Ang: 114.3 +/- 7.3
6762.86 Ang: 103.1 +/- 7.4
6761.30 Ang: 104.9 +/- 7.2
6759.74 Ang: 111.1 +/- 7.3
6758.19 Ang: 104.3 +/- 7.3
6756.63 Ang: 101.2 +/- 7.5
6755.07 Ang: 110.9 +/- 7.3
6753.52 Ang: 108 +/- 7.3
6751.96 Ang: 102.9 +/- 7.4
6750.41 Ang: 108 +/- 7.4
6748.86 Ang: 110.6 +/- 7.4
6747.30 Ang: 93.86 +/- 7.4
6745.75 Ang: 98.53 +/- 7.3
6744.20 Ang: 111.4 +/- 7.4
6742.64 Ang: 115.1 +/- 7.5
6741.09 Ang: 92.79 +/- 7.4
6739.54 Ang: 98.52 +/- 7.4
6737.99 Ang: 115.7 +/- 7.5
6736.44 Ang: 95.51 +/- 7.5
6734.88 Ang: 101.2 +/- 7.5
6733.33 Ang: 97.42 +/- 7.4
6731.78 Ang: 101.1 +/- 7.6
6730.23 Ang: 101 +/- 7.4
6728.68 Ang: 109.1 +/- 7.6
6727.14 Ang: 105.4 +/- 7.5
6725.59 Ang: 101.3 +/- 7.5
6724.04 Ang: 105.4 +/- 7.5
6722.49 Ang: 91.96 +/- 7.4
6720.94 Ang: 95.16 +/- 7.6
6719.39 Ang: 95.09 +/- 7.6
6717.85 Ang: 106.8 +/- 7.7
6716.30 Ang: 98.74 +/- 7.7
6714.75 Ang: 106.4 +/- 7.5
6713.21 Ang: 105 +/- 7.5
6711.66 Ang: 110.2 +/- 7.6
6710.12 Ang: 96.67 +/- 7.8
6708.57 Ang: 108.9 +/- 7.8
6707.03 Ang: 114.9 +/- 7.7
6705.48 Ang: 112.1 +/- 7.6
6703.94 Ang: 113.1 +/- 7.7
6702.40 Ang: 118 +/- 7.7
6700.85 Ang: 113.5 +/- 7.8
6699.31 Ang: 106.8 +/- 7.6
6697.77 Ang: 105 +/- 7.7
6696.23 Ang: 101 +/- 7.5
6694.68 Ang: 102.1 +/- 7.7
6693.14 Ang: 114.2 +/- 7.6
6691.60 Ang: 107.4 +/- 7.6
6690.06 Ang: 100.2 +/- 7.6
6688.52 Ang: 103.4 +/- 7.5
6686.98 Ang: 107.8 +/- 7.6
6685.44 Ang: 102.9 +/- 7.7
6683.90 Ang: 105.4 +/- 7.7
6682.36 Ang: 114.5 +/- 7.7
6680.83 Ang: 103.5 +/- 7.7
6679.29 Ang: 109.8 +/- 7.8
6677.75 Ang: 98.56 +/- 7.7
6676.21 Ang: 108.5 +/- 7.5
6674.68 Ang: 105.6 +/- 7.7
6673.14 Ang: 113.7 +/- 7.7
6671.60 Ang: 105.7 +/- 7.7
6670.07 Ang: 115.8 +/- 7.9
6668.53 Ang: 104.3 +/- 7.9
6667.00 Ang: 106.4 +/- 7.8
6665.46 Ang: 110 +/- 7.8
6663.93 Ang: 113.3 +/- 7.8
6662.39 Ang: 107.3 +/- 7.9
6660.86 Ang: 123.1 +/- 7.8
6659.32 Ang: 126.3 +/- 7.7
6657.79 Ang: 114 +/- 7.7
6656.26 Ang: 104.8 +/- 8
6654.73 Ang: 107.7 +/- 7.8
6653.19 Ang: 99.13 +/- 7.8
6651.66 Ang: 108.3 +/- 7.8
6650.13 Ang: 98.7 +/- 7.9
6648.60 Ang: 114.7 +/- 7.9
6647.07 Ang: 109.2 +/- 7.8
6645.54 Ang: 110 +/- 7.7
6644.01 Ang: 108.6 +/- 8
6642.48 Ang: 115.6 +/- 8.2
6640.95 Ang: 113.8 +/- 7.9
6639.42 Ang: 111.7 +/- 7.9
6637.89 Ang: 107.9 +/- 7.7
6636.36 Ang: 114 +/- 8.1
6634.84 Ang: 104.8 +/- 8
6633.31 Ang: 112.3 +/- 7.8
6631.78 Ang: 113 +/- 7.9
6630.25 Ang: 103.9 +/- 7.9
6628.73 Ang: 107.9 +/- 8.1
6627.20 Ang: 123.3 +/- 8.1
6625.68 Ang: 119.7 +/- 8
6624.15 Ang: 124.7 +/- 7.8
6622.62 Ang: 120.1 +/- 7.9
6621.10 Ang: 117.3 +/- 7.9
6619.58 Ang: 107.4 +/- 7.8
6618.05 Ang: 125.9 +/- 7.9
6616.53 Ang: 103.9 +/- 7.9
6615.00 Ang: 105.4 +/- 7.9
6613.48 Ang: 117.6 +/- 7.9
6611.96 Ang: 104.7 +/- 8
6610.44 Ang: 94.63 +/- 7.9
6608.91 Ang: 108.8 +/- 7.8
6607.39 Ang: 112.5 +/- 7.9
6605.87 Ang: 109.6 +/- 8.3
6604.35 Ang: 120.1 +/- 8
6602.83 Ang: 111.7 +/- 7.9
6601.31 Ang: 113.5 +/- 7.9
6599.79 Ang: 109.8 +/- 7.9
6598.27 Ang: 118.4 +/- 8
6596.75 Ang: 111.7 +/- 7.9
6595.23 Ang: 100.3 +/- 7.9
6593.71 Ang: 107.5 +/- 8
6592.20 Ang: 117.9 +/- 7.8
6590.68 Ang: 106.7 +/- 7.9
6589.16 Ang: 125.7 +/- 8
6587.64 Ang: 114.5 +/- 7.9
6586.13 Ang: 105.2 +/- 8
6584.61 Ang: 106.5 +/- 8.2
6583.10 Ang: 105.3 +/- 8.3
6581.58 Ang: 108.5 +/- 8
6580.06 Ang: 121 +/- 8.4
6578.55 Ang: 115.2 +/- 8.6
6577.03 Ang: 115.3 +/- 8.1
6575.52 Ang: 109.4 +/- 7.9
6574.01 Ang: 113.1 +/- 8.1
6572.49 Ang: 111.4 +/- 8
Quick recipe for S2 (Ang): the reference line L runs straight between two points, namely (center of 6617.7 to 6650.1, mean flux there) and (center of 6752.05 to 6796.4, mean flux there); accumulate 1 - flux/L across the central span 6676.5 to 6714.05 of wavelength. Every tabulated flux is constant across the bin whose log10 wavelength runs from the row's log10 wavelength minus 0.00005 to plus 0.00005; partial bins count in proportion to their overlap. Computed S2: 0.9 Ang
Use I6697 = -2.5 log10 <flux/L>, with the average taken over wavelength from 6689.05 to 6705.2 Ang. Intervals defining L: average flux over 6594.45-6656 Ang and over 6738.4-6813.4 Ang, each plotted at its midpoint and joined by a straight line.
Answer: -0.003 mag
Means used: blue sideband 111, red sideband 104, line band 108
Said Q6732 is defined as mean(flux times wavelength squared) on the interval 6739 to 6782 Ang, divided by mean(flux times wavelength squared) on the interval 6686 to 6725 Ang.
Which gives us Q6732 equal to 1.02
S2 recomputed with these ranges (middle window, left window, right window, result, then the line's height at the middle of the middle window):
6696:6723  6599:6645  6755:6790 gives 0.8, 109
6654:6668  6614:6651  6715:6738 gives -0.5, 109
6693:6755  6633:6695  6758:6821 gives 1.1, 107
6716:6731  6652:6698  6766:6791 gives 0.8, 107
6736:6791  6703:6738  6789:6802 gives -1.2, 103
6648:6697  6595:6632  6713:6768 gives 0.1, 108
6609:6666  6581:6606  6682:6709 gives -0.7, 110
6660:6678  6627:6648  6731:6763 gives -0.1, 109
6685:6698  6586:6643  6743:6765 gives 0.5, 109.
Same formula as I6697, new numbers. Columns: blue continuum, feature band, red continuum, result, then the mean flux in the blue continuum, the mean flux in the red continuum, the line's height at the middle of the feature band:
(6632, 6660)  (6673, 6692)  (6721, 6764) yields 0.02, 110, 104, 108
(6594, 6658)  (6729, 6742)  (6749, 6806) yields 0.06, 111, 105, 107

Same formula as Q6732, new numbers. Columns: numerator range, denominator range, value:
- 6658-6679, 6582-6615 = 1.02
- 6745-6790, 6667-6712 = 1.01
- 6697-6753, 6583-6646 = 0.97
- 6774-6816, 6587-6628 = 0.97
